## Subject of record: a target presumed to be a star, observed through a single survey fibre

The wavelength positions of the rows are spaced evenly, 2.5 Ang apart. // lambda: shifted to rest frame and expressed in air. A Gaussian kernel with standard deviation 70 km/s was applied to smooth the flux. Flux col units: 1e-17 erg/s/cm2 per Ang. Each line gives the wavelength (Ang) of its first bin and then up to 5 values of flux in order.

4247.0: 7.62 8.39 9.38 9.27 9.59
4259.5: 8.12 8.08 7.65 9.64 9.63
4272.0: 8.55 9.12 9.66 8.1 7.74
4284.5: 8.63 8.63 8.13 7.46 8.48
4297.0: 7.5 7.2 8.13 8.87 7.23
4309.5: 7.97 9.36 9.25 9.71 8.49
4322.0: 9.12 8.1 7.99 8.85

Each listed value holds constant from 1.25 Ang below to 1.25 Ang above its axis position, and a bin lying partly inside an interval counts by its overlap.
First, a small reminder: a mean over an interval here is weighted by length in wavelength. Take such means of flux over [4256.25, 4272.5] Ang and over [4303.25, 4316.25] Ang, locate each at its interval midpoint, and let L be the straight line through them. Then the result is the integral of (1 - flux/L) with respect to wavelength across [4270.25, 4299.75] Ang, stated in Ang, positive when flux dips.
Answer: 1.2 Ang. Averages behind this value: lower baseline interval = 8.73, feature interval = 8.33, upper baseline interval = 8.58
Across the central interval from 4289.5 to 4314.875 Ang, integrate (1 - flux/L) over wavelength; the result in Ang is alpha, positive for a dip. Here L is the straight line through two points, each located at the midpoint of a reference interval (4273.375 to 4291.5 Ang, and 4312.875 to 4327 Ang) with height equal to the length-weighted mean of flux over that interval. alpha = 1.7 Ang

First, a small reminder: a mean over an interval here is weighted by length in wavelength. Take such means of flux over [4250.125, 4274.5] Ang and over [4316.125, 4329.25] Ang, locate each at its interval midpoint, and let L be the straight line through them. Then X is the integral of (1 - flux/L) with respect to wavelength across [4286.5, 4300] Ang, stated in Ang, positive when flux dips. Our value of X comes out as 1.3 Ang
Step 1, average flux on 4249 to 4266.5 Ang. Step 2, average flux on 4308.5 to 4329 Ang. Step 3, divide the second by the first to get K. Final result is 1.01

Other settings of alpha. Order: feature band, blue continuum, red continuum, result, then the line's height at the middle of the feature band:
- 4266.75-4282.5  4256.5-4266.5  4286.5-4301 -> -1.5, 8.16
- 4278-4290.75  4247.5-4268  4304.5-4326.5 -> 0.6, 8.68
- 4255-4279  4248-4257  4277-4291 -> -0.4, 8.73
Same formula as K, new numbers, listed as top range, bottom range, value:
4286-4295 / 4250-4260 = 0.89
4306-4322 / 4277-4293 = 1.06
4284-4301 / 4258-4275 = 0.92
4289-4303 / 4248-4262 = 0.88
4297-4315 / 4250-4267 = 0.94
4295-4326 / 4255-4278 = 0.95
